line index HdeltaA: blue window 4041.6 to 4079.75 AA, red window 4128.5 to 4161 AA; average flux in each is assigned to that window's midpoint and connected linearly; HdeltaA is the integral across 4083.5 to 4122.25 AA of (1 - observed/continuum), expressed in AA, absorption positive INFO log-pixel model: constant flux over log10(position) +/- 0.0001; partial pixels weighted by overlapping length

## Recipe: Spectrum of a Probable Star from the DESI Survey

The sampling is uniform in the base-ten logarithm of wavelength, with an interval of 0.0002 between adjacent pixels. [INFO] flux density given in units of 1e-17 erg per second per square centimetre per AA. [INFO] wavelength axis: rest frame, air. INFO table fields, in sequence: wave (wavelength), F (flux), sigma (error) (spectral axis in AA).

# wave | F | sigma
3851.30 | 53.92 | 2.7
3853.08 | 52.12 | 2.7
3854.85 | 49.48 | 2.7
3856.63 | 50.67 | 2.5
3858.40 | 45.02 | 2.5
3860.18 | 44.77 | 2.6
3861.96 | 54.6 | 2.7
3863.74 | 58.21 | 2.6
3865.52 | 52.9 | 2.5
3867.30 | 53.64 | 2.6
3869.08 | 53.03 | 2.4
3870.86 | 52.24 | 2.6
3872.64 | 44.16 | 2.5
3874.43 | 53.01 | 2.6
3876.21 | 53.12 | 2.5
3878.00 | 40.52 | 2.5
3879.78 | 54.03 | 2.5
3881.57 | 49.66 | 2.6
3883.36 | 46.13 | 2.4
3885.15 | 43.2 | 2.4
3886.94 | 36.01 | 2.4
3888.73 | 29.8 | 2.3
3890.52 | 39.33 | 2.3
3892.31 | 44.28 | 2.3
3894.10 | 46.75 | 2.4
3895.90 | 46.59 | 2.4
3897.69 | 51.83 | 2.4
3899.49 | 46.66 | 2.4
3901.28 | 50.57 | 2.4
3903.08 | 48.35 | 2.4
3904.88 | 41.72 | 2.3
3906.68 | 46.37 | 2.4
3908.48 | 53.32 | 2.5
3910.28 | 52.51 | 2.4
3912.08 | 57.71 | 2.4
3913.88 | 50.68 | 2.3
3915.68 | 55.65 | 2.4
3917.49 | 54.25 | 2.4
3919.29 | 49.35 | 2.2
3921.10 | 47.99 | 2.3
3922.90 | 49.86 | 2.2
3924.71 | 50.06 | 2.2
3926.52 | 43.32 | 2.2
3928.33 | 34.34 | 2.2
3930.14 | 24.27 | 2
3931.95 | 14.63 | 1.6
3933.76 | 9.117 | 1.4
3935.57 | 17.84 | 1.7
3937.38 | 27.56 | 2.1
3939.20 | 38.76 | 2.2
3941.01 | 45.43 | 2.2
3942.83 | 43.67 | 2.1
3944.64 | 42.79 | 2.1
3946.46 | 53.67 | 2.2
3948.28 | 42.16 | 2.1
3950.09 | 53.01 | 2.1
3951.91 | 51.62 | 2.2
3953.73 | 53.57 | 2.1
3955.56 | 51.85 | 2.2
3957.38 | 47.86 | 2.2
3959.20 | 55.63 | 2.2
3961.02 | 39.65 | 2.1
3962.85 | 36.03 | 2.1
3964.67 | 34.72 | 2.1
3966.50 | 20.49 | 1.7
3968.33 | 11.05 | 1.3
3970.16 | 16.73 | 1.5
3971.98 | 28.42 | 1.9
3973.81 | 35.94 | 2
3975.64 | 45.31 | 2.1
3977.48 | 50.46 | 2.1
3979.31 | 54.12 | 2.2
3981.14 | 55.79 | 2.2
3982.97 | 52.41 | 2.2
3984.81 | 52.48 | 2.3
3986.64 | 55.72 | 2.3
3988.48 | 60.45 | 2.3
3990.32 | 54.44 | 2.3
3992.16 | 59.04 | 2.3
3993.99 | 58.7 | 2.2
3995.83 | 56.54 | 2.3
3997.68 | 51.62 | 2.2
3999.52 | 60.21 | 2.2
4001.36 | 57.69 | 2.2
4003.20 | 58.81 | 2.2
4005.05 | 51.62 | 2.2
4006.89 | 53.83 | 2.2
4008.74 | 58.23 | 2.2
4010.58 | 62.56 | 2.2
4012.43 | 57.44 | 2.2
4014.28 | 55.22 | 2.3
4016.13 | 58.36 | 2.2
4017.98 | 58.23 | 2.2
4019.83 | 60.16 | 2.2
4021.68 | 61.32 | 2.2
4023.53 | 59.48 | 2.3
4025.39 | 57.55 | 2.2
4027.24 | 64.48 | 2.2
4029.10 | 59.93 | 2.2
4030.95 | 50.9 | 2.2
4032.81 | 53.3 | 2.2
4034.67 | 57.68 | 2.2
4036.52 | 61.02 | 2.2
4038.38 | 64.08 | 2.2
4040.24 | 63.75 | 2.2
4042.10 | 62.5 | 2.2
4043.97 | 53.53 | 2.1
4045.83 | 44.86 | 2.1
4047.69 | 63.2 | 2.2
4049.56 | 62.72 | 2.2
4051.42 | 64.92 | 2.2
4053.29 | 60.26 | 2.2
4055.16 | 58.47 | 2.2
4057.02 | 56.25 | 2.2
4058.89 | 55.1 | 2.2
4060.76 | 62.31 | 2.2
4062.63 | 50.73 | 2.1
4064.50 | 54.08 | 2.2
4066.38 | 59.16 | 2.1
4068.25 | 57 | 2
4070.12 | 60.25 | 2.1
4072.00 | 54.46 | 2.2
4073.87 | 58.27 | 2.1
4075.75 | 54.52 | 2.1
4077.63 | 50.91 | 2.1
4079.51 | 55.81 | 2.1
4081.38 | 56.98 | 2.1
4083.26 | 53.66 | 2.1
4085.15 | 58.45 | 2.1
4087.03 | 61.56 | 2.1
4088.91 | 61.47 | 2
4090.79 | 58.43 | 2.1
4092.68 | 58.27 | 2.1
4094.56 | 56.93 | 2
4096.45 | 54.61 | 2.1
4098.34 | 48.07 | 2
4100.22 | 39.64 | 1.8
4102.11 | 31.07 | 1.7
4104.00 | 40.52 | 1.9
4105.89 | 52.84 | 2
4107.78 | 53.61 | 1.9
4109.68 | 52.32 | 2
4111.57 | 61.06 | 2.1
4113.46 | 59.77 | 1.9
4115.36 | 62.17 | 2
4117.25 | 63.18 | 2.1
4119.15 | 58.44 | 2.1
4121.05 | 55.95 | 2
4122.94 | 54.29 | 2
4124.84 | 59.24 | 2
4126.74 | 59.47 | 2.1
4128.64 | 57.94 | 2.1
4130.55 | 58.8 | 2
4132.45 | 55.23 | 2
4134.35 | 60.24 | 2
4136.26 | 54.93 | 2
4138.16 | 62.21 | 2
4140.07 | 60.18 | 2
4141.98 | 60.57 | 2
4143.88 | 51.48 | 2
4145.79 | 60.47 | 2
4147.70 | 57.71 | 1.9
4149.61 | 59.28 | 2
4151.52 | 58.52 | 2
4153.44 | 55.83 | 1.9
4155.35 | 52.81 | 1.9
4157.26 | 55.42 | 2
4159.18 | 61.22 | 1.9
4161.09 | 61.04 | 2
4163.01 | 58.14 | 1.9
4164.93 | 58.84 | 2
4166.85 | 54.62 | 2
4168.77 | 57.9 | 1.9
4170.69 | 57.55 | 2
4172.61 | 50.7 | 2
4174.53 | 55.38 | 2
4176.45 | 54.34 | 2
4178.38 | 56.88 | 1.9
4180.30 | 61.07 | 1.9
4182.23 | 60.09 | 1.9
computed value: 2.07 AA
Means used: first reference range 57.1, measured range 54.4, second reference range 57.9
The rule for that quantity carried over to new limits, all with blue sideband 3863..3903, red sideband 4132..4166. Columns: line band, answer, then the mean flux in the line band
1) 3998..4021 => -2.22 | 57.6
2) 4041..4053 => -1.06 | 58.8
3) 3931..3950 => 5.90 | 34.4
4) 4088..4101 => 0.42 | 54.1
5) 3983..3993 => -0.85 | 56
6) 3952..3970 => 4.24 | 38.6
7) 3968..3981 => 3.63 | 36.9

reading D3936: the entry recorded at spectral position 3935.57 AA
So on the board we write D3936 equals 17.84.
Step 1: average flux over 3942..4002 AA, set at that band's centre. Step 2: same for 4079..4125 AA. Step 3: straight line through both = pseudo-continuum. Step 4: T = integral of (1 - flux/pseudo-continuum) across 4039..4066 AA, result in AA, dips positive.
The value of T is -3.4 AA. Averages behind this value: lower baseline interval 46.8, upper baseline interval 54.7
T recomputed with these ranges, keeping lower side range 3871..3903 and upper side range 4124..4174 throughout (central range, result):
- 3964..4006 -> 2.7 AA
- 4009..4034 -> -3.1 AA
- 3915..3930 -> 0.2 AA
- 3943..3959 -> -0.3 AA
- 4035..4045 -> -1.5 AA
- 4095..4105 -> 2.1 AA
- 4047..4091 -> -3.1 AA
